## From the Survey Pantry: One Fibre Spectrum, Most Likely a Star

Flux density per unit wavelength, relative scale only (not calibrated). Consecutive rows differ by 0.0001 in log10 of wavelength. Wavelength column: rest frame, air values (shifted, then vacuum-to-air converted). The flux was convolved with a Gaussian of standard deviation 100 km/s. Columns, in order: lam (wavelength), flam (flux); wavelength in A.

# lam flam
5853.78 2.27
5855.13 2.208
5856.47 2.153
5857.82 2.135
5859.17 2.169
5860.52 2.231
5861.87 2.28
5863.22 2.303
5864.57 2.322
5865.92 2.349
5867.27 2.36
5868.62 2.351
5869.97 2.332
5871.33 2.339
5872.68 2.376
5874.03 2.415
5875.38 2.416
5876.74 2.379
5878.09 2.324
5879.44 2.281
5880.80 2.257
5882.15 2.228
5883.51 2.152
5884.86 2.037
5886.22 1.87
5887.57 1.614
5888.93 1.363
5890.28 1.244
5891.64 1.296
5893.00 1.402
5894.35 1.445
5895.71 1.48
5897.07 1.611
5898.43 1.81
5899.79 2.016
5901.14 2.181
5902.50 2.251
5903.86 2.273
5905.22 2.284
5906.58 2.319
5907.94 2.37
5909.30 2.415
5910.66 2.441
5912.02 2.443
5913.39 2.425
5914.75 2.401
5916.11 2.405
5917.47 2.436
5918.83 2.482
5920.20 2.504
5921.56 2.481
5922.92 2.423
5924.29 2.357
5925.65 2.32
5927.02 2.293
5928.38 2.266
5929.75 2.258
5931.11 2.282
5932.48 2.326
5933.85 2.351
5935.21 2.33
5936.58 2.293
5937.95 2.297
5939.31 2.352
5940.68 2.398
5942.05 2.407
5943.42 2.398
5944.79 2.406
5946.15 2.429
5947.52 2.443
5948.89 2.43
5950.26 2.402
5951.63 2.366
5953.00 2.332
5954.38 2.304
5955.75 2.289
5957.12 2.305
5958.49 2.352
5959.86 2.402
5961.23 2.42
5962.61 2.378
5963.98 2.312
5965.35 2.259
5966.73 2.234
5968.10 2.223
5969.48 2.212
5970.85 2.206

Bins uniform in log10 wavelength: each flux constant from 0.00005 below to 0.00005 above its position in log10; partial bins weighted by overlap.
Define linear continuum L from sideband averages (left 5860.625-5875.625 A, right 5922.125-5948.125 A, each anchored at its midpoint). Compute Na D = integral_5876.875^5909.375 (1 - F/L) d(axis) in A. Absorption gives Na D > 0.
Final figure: 5.7 A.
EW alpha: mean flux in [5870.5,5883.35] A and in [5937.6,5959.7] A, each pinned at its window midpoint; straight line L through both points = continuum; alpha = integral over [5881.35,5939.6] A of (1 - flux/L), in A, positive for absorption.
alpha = 5.3 A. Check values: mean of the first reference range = 2.33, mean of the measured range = 2.14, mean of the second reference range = 2.37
